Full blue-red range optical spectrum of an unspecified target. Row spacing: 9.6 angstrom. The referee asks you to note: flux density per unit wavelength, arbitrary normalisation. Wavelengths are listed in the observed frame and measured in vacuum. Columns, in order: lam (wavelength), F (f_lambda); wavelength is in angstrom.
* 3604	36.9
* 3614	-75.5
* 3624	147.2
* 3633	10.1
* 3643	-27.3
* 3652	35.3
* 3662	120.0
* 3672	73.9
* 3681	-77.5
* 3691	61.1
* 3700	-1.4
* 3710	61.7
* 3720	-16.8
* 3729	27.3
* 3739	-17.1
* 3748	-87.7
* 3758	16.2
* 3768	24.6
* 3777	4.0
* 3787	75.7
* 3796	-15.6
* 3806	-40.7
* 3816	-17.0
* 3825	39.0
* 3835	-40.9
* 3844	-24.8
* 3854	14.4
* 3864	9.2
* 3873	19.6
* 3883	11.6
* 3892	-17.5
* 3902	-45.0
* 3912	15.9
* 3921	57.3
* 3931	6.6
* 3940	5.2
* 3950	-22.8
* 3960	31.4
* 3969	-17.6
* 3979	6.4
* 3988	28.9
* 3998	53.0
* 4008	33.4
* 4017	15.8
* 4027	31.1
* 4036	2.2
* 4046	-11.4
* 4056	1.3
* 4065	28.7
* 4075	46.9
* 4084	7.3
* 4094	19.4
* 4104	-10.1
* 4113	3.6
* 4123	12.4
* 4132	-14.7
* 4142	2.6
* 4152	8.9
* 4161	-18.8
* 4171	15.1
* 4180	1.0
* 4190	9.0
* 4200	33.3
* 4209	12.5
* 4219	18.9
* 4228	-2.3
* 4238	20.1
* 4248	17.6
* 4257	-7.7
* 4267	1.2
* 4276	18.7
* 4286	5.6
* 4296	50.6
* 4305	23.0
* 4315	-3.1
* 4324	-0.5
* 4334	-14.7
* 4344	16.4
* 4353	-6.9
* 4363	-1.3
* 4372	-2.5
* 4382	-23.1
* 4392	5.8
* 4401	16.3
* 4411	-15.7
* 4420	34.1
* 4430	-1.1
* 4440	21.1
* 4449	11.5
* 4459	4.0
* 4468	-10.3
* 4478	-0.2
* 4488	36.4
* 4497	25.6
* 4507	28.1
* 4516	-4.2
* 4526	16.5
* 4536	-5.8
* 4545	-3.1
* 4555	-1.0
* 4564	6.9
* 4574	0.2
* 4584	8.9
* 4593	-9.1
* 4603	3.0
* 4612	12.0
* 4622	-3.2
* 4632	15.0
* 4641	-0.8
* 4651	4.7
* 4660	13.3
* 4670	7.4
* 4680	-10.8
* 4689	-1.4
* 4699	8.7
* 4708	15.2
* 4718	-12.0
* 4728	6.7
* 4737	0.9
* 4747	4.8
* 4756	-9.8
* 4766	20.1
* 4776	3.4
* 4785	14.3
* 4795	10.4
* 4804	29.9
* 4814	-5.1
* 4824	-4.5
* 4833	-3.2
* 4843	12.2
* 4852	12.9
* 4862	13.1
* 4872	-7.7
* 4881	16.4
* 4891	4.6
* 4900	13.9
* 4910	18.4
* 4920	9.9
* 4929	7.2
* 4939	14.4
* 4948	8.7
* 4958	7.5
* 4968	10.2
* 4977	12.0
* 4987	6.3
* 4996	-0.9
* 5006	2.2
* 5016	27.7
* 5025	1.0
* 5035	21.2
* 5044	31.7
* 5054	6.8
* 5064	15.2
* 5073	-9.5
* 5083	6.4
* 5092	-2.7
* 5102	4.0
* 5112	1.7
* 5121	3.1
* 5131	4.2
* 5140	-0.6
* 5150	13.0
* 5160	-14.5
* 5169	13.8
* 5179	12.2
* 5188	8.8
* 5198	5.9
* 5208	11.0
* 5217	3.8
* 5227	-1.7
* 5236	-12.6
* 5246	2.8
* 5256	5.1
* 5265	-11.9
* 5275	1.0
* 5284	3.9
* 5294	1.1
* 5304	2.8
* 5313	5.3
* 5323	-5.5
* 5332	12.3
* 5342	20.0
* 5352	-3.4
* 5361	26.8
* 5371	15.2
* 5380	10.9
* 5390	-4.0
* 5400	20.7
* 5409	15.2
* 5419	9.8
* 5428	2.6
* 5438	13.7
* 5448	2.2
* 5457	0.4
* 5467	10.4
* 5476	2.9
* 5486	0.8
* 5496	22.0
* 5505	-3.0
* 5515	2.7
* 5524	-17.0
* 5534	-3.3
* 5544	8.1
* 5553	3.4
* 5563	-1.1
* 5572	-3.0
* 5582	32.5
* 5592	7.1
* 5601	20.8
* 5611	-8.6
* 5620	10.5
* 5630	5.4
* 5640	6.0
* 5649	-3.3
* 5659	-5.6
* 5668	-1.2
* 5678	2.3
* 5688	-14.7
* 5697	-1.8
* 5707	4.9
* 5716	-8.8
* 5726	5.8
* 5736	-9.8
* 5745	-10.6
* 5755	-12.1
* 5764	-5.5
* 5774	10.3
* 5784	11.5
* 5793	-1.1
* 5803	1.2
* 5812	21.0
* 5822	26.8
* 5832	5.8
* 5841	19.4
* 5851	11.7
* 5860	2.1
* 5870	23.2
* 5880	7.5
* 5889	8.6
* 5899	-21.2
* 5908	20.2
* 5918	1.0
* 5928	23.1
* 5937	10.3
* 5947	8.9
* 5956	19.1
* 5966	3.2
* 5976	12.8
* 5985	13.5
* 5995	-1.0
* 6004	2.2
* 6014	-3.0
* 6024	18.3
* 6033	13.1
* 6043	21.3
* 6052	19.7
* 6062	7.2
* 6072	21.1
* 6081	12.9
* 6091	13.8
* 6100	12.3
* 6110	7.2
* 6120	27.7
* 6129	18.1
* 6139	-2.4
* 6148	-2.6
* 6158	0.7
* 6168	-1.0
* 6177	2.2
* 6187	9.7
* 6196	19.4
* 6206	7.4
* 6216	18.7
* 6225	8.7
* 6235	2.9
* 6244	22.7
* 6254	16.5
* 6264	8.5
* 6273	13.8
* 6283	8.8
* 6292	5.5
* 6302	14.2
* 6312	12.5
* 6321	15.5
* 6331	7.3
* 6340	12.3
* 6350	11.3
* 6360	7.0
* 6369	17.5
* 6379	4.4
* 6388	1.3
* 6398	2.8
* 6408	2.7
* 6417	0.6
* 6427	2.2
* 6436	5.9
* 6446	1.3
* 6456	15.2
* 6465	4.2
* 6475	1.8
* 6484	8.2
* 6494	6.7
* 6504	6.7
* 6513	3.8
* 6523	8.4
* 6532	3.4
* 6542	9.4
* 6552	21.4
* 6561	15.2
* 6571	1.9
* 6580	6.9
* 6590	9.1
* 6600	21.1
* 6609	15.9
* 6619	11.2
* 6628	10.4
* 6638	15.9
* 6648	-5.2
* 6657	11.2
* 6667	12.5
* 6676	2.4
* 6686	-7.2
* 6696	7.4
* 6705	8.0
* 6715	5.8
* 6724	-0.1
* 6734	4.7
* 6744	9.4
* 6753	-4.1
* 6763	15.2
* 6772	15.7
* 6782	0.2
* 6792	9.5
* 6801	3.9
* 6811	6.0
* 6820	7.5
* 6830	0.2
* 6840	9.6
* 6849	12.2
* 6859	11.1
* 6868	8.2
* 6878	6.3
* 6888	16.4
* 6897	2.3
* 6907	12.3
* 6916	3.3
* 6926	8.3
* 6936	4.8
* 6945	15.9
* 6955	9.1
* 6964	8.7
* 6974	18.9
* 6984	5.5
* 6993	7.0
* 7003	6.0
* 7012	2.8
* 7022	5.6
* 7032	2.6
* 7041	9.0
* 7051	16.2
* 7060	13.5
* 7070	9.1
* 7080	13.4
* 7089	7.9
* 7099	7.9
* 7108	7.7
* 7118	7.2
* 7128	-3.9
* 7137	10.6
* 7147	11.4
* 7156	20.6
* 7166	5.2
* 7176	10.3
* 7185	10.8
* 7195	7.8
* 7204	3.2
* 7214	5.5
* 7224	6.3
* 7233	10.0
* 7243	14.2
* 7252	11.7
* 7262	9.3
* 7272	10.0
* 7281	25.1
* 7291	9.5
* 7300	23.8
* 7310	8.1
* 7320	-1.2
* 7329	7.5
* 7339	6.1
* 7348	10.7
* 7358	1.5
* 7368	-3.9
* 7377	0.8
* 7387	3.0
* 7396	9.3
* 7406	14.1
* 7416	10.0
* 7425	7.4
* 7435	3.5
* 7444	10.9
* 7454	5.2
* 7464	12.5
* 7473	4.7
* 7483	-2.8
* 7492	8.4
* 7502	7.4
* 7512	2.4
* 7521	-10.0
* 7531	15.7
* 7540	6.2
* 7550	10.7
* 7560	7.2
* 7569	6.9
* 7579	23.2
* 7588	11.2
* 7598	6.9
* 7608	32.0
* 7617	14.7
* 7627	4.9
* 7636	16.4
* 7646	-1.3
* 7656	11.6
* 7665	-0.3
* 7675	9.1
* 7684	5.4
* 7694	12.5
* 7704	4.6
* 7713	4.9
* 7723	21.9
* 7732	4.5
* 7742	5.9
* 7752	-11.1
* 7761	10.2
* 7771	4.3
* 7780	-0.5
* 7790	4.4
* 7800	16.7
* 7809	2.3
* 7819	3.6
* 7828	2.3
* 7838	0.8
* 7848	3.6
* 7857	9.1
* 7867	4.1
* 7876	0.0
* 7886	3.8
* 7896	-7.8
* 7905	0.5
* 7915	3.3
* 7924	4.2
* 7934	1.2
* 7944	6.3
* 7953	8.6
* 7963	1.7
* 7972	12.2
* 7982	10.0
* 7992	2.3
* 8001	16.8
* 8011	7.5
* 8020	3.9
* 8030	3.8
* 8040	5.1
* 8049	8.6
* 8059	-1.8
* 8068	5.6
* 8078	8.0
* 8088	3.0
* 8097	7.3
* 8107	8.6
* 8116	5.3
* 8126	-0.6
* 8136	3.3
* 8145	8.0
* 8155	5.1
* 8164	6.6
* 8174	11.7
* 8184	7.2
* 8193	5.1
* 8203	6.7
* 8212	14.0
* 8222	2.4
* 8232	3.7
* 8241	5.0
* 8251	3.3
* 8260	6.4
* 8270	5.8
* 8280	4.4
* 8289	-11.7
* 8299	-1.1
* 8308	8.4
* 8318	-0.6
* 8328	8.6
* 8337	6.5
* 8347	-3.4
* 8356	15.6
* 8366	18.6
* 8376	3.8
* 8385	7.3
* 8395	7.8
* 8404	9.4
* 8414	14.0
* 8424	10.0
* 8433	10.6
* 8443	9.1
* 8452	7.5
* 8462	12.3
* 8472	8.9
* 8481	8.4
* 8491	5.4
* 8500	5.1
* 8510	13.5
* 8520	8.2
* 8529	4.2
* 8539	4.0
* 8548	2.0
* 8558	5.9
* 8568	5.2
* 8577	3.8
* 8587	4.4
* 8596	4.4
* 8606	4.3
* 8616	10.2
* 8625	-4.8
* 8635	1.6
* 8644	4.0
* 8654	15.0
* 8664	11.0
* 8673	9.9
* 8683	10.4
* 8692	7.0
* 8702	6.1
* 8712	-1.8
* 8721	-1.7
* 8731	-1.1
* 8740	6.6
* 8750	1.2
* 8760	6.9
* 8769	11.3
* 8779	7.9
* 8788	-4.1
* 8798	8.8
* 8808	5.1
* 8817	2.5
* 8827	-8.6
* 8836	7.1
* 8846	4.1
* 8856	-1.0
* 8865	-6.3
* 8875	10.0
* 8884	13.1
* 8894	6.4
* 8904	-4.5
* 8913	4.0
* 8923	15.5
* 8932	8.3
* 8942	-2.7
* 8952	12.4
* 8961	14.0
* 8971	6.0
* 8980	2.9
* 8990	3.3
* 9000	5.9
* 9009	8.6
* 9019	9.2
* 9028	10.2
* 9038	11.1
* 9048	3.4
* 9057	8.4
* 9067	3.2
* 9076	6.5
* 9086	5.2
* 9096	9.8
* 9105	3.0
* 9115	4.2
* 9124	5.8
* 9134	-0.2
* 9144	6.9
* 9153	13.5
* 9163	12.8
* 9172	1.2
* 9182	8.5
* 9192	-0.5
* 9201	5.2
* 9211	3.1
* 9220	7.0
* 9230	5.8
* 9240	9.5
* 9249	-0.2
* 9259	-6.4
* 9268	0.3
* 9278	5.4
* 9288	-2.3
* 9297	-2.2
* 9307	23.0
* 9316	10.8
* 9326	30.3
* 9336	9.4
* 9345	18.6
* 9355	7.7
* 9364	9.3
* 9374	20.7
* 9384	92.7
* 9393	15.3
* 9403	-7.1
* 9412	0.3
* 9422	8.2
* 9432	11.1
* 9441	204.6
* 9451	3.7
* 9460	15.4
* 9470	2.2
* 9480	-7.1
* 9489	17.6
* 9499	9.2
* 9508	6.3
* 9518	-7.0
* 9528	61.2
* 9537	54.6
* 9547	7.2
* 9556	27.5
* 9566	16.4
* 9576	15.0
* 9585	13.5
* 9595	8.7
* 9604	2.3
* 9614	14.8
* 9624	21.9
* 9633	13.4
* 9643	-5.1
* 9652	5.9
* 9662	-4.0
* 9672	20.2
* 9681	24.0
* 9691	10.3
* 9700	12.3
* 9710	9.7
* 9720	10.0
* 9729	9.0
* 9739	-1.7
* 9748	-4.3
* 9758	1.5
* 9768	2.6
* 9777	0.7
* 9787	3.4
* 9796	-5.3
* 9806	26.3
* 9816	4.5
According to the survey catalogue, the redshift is 1.557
